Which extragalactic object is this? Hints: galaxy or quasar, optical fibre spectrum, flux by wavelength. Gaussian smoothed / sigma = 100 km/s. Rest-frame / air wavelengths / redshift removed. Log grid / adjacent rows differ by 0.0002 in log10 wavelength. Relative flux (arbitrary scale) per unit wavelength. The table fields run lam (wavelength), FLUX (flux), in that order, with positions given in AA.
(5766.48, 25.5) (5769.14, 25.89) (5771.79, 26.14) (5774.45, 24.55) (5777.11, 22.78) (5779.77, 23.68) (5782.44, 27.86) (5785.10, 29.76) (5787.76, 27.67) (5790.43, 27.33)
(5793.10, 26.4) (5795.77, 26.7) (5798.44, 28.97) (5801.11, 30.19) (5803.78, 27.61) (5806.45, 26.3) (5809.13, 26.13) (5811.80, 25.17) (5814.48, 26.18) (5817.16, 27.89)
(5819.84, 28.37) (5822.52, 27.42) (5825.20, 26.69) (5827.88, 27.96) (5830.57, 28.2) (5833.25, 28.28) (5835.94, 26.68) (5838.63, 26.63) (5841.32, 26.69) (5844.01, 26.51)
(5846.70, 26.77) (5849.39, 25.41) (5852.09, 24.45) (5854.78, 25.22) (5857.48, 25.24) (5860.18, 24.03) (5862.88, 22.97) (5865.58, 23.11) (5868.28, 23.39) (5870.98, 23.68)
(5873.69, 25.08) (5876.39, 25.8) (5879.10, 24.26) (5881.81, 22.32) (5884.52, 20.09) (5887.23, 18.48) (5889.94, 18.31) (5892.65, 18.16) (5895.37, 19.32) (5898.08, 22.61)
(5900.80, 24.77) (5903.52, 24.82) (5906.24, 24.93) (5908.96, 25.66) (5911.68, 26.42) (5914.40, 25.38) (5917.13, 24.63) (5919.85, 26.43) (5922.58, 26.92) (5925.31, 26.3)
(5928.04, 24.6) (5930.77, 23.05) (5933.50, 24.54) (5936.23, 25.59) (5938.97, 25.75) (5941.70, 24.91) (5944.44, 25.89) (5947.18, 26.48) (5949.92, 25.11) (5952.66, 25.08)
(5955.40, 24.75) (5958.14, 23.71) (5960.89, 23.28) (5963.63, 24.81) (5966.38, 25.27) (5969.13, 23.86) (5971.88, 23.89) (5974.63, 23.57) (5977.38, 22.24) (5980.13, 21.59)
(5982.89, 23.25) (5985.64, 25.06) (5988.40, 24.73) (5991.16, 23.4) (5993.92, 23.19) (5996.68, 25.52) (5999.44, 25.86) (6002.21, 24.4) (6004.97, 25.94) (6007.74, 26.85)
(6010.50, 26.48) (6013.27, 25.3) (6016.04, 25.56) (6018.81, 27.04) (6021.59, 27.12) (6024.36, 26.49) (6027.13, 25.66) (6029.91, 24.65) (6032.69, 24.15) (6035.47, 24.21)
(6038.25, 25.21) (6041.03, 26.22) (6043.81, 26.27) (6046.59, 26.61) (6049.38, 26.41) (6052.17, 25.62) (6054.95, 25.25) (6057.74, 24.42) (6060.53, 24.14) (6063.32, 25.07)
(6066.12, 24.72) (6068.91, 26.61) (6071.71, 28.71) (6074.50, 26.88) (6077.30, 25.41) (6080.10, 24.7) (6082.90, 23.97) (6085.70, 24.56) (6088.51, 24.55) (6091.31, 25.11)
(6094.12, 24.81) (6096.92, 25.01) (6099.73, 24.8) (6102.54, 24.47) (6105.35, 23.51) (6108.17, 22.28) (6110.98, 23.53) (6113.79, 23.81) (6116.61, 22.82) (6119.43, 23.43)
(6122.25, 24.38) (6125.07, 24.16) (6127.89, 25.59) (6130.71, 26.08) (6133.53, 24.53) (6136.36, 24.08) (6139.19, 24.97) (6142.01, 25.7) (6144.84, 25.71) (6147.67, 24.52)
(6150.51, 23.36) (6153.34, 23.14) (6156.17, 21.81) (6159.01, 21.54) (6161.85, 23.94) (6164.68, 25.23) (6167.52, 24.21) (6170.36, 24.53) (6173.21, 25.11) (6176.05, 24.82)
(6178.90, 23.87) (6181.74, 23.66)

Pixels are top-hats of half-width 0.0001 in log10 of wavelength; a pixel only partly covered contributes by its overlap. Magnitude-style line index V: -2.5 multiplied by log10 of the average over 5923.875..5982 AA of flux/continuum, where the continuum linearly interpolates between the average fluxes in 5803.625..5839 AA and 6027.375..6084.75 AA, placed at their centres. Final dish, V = 0.07 mag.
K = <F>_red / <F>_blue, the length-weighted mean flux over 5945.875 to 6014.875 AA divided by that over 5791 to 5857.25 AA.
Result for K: 0.91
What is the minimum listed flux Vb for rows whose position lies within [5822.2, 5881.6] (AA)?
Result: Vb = 22.97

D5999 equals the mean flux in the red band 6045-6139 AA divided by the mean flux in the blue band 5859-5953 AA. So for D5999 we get 1.04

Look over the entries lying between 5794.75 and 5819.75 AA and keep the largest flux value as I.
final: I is 30.19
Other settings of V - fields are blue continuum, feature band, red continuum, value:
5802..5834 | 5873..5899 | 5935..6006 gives 0.22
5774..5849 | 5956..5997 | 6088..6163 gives 0.07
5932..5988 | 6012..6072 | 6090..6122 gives -0.06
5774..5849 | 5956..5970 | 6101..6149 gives 0.06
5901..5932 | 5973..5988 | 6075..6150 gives 0.08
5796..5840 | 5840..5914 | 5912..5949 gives 0.12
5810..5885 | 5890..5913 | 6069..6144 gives 0.11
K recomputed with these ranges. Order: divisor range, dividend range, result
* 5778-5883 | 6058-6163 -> 0.93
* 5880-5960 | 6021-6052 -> 1.07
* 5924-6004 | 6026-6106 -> 1.03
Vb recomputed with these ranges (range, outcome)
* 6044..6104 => 23.97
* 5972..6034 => 21.59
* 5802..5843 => 25.17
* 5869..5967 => 18.16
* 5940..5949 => 24.91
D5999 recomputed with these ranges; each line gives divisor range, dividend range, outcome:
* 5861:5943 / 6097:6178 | 1.02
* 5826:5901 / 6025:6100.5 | 1.05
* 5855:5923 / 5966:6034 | 1.06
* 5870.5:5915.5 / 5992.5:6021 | 1.12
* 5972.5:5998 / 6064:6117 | 1.05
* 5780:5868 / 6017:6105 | 0.95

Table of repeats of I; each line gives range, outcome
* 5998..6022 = 27.12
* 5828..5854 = 28.28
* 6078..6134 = 26.08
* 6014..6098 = 28.71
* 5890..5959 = 26.92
